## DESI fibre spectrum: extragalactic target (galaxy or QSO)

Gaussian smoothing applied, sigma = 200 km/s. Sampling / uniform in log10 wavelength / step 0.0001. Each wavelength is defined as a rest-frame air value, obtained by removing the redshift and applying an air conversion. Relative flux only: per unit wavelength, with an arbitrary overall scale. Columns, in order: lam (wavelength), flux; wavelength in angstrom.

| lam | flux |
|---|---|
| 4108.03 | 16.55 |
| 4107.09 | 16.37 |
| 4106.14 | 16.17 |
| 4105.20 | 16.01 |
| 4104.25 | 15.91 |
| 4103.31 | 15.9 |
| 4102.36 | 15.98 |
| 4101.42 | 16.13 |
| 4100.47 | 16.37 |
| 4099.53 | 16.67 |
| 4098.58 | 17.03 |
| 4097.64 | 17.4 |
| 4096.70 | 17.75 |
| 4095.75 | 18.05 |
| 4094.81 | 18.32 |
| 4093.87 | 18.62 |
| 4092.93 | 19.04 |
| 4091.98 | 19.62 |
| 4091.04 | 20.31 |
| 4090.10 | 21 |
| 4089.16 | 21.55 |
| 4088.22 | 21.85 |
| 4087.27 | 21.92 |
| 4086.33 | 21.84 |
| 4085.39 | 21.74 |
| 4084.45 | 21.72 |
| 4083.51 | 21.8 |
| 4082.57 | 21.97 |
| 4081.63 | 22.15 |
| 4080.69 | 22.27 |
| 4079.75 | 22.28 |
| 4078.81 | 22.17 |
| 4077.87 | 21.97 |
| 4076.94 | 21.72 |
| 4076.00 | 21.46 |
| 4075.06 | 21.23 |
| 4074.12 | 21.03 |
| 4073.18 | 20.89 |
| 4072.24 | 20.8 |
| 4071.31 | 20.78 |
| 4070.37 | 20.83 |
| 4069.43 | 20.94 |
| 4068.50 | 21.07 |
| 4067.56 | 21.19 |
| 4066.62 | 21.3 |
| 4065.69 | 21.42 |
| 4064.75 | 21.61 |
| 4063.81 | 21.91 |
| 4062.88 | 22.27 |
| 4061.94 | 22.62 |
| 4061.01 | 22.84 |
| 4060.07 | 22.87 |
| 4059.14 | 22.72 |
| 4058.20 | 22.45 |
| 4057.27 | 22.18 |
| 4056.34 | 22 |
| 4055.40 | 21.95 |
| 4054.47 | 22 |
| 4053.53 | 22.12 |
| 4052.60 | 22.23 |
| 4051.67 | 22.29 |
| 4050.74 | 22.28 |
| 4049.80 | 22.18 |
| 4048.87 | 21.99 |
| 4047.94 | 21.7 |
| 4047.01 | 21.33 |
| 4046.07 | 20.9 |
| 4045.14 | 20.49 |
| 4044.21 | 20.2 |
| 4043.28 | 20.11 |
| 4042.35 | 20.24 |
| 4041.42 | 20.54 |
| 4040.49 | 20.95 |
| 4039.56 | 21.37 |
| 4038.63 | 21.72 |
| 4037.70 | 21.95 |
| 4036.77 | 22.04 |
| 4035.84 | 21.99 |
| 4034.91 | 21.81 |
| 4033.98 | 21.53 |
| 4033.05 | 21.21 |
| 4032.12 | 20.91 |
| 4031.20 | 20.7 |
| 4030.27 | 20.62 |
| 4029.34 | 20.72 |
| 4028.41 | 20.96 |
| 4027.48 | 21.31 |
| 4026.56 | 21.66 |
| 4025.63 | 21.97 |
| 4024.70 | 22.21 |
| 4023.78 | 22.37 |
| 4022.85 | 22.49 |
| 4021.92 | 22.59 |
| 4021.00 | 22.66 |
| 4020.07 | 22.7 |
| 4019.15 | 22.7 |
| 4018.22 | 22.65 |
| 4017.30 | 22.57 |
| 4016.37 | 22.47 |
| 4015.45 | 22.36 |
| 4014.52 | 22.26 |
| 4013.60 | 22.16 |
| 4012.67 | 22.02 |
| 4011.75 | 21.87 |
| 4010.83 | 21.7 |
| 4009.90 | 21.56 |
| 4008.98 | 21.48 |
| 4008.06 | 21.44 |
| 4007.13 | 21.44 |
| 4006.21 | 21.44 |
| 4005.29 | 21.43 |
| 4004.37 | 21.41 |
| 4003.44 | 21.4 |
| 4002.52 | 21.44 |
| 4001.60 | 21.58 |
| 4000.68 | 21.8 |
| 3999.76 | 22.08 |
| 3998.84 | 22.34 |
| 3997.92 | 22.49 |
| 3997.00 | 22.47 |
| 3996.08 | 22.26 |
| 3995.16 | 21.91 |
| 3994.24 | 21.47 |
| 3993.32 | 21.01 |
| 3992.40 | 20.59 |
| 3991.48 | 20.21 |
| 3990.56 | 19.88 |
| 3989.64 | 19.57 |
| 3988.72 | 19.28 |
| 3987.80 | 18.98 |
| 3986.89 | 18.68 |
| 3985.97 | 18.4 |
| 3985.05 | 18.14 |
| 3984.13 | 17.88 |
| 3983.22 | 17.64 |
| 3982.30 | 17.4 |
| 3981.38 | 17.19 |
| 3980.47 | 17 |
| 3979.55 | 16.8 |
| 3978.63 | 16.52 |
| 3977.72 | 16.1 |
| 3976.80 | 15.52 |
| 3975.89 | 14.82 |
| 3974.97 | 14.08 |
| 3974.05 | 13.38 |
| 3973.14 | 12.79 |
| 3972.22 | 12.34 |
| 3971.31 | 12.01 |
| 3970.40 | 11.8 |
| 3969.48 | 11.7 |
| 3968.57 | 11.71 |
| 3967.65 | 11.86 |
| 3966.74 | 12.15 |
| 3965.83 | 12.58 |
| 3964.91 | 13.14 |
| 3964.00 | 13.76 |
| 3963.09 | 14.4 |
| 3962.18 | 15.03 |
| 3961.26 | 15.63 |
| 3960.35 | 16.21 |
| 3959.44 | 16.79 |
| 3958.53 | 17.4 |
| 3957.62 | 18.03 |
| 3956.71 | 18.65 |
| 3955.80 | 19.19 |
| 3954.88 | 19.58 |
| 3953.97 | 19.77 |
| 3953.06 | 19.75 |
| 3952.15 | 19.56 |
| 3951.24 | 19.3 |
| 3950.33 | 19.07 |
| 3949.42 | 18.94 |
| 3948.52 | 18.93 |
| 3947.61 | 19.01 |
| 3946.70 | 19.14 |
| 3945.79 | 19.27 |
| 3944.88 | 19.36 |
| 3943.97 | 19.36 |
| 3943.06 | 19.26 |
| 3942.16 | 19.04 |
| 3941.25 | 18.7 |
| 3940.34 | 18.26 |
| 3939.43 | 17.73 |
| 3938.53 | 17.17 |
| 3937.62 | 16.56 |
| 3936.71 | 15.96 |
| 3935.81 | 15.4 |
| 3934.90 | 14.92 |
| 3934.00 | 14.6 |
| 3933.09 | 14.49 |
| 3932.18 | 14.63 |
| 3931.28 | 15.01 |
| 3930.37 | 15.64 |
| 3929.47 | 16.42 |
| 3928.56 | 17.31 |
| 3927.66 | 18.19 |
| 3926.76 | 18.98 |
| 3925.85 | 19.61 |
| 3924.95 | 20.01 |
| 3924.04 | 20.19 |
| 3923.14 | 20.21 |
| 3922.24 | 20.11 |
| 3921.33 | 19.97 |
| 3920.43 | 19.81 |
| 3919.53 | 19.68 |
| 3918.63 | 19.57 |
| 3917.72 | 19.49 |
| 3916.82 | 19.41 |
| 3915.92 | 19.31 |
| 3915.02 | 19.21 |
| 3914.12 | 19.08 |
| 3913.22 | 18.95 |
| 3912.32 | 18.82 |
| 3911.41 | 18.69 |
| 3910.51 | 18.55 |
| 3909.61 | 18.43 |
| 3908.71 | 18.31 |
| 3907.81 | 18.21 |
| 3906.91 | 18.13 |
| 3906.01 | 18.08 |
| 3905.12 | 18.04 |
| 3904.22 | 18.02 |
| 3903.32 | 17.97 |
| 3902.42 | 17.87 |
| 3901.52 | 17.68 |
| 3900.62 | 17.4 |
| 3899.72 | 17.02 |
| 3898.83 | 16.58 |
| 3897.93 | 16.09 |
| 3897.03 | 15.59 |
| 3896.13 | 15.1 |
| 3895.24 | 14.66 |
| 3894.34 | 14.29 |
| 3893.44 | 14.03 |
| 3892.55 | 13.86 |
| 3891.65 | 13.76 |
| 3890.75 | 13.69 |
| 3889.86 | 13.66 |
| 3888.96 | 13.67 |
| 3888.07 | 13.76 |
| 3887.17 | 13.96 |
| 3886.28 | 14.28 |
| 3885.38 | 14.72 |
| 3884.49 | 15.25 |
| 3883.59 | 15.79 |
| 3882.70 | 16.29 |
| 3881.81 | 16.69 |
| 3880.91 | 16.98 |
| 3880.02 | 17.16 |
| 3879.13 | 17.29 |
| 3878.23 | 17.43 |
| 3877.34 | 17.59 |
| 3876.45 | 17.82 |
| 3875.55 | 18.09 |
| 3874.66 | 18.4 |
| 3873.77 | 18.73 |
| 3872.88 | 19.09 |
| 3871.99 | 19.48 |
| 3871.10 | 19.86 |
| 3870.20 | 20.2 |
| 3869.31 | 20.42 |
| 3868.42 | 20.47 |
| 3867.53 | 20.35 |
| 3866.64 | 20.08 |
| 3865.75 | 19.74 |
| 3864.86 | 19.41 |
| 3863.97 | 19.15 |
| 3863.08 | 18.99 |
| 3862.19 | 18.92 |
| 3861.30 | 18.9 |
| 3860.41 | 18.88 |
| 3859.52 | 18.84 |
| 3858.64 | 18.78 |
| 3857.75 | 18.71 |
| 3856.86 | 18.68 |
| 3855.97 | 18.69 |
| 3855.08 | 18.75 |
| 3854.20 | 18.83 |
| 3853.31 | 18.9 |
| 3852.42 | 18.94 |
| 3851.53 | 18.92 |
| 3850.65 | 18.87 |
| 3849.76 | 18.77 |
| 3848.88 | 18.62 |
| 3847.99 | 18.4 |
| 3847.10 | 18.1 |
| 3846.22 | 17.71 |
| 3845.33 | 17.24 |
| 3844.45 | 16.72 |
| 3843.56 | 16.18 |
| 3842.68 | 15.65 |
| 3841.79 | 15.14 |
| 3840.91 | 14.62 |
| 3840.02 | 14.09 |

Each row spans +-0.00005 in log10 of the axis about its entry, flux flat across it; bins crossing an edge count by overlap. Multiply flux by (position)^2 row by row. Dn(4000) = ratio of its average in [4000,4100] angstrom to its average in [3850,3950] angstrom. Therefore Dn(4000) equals 1.30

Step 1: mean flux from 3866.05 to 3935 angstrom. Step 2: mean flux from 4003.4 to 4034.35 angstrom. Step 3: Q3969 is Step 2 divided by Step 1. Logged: 1.25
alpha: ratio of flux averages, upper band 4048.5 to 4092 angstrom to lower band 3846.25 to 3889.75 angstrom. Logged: 1.20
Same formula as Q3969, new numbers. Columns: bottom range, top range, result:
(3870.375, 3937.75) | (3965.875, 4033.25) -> 1.13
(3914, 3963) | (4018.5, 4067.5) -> 1.20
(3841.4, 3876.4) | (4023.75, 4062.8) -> 1.16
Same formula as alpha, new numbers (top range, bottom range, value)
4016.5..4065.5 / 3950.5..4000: 1.27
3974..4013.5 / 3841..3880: 1.07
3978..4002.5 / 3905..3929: 1.04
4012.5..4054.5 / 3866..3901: 1.30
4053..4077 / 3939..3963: 1.18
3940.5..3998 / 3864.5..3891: 1.00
